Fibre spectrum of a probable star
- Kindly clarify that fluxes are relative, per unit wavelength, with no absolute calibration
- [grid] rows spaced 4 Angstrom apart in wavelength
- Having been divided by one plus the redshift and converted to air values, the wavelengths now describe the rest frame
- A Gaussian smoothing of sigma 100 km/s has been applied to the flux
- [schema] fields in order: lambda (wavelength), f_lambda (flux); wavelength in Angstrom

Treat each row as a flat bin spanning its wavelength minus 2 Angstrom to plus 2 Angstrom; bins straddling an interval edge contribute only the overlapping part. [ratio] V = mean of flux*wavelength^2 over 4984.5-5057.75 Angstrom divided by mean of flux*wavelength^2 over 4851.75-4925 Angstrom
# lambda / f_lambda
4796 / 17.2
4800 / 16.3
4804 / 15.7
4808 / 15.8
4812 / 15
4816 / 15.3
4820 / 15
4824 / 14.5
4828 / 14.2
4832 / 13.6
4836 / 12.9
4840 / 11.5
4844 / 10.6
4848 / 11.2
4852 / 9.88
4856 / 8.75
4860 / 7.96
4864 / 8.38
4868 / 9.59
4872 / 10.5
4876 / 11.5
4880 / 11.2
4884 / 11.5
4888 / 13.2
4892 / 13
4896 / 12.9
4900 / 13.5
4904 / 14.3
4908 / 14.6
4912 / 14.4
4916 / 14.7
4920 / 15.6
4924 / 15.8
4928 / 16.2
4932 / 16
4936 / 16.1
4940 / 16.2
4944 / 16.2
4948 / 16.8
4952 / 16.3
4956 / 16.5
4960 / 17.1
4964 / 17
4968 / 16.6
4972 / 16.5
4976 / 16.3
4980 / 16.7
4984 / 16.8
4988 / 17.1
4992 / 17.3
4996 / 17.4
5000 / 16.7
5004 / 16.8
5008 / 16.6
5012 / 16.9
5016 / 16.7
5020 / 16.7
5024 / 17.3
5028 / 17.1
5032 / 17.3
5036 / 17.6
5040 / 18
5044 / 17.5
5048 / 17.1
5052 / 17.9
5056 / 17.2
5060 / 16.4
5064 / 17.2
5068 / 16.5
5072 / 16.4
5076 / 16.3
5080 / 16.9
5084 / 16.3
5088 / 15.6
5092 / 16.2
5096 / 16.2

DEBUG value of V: 1.49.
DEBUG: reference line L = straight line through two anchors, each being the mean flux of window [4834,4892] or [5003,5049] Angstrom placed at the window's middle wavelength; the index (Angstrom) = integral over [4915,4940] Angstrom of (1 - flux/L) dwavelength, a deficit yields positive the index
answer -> -4.8 Angstrom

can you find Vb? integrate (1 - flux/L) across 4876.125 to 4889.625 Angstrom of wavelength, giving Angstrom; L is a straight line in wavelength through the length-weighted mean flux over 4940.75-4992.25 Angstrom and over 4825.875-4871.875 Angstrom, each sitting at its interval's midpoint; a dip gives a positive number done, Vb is 0.7 Angstrom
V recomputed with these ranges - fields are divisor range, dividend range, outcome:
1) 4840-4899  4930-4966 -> 1.57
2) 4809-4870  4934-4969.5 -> 1.45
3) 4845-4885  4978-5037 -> 1.80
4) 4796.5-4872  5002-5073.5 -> 1.47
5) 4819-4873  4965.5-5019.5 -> 1.58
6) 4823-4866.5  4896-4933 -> 1.38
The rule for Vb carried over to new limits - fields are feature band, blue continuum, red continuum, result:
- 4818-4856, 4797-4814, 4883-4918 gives 6.8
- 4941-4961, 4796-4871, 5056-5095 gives -2.8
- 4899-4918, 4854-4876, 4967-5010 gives -3.9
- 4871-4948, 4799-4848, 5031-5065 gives 5.8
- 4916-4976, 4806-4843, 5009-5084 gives -2.2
